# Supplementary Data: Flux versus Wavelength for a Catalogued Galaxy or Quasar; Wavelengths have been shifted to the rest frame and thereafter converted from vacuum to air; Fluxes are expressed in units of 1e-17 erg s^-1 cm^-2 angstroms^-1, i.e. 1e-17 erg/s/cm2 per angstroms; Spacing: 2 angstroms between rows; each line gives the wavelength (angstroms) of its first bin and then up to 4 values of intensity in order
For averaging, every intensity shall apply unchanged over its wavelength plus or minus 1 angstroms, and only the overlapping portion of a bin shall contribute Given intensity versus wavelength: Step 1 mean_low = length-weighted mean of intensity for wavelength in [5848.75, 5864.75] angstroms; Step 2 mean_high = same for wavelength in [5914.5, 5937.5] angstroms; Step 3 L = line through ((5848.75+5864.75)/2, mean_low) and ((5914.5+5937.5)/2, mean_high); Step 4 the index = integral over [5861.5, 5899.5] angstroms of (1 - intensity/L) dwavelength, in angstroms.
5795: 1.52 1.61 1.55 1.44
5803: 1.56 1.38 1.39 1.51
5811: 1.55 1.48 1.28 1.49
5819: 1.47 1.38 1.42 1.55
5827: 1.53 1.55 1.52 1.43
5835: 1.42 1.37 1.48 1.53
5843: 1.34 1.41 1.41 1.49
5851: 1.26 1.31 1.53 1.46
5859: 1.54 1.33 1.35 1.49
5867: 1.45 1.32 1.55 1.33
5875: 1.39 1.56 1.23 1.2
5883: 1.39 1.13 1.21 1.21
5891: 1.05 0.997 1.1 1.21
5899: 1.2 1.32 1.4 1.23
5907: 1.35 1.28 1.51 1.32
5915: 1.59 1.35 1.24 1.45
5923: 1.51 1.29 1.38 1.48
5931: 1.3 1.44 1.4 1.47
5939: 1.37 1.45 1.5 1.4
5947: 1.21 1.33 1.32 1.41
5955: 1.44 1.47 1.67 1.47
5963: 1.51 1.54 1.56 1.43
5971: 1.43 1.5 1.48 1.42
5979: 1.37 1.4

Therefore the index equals 3.3 angstroms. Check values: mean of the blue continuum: 1.41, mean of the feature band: 1.28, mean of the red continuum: 1.4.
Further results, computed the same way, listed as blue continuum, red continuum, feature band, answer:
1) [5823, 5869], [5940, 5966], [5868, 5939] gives 5.6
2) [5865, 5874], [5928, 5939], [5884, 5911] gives 3.8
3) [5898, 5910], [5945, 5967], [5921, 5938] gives -0.5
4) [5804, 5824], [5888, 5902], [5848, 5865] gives -1.7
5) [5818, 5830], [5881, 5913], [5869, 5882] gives -0.6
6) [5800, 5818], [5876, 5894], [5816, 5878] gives -4.9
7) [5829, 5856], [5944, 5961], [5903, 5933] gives 0.8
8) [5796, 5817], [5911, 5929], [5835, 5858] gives 0.5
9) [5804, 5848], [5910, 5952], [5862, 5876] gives 0.2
